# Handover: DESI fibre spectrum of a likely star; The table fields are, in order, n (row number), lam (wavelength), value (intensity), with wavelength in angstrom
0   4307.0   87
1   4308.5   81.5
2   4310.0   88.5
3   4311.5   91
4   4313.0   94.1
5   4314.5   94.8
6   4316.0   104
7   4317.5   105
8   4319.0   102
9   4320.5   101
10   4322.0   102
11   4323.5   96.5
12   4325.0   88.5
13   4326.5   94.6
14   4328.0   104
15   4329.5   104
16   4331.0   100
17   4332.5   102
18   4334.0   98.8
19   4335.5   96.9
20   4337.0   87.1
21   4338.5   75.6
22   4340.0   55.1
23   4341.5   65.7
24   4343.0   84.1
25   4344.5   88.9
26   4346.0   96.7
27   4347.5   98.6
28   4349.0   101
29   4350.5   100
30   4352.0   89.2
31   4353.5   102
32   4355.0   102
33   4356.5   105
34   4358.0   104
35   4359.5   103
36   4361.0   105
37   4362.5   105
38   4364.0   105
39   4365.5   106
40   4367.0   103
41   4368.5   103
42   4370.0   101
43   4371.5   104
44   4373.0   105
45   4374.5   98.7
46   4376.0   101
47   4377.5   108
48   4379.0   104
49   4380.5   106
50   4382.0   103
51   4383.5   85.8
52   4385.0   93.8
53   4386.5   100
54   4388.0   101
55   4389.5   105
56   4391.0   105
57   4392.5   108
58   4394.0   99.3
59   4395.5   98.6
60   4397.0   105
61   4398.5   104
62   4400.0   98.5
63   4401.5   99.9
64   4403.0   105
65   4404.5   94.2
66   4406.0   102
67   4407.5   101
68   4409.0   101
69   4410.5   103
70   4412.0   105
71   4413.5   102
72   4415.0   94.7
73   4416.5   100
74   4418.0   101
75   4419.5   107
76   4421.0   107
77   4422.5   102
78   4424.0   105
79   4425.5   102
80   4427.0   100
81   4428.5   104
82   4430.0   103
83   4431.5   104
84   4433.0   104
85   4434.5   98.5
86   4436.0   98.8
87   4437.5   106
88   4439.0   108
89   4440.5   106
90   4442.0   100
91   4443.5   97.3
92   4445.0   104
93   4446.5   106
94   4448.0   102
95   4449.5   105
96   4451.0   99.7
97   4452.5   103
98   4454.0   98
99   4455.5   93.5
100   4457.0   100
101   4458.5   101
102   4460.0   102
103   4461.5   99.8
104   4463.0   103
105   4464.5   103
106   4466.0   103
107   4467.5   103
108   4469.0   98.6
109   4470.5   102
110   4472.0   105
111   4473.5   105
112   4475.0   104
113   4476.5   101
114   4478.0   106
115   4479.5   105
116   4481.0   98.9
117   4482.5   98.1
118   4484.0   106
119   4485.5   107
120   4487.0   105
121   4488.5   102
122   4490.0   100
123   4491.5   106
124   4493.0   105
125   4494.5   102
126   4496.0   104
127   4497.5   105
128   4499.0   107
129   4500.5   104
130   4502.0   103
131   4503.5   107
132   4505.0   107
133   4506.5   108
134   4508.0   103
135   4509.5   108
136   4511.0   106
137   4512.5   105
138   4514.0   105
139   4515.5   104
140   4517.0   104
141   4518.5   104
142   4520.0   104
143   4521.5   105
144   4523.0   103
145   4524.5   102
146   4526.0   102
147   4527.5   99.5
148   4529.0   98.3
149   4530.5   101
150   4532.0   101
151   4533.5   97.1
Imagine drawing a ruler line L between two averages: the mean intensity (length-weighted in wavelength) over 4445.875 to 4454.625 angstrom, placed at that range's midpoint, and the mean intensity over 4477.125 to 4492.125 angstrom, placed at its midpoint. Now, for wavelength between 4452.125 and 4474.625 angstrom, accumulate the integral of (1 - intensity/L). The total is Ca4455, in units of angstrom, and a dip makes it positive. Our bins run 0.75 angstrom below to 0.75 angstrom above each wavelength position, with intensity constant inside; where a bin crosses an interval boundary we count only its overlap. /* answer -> 0.30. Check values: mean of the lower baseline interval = 102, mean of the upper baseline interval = 103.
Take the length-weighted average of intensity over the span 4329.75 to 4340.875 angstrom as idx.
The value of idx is 88.4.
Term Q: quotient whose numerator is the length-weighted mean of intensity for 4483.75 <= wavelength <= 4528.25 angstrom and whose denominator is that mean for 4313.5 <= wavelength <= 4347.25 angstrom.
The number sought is 1.1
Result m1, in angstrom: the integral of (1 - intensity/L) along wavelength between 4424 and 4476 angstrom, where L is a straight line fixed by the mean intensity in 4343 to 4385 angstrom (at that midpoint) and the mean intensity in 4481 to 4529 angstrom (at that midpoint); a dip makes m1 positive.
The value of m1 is 0.3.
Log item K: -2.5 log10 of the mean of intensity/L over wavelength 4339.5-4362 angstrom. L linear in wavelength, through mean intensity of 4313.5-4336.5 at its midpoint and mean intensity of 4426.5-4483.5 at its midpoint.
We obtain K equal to 0.07 mag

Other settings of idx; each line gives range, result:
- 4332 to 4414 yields 98.7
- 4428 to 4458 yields 102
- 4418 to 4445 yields 103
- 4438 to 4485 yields 102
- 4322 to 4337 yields 98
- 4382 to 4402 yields 100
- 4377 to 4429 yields 102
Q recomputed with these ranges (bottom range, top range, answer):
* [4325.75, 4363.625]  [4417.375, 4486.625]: 1.08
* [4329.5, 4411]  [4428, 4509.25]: 1.04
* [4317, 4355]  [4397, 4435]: 1.09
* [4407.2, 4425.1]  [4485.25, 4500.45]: 1.02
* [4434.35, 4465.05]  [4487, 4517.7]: 1.03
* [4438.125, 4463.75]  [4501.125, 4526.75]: 1.03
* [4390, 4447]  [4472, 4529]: 1.02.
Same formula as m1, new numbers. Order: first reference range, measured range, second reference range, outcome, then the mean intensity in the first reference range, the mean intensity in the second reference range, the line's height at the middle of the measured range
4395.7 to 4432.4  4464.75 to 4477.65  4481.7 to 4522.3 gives 0.11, 102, 105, 104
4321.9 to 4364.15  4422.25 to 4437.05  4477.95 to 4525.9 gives -0.32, 94.9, 104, 100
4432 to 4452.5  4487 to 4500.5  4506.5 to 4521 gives 0.05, 103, 105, 104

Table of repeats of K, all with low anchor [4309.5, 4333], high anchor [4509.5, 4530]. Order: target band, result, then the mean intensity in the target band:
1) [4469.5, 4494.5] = -0.01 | 103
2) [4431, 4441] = -0.02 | 104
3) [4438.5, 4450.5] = -0.02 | 103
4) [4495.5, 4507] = -0.03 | 106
